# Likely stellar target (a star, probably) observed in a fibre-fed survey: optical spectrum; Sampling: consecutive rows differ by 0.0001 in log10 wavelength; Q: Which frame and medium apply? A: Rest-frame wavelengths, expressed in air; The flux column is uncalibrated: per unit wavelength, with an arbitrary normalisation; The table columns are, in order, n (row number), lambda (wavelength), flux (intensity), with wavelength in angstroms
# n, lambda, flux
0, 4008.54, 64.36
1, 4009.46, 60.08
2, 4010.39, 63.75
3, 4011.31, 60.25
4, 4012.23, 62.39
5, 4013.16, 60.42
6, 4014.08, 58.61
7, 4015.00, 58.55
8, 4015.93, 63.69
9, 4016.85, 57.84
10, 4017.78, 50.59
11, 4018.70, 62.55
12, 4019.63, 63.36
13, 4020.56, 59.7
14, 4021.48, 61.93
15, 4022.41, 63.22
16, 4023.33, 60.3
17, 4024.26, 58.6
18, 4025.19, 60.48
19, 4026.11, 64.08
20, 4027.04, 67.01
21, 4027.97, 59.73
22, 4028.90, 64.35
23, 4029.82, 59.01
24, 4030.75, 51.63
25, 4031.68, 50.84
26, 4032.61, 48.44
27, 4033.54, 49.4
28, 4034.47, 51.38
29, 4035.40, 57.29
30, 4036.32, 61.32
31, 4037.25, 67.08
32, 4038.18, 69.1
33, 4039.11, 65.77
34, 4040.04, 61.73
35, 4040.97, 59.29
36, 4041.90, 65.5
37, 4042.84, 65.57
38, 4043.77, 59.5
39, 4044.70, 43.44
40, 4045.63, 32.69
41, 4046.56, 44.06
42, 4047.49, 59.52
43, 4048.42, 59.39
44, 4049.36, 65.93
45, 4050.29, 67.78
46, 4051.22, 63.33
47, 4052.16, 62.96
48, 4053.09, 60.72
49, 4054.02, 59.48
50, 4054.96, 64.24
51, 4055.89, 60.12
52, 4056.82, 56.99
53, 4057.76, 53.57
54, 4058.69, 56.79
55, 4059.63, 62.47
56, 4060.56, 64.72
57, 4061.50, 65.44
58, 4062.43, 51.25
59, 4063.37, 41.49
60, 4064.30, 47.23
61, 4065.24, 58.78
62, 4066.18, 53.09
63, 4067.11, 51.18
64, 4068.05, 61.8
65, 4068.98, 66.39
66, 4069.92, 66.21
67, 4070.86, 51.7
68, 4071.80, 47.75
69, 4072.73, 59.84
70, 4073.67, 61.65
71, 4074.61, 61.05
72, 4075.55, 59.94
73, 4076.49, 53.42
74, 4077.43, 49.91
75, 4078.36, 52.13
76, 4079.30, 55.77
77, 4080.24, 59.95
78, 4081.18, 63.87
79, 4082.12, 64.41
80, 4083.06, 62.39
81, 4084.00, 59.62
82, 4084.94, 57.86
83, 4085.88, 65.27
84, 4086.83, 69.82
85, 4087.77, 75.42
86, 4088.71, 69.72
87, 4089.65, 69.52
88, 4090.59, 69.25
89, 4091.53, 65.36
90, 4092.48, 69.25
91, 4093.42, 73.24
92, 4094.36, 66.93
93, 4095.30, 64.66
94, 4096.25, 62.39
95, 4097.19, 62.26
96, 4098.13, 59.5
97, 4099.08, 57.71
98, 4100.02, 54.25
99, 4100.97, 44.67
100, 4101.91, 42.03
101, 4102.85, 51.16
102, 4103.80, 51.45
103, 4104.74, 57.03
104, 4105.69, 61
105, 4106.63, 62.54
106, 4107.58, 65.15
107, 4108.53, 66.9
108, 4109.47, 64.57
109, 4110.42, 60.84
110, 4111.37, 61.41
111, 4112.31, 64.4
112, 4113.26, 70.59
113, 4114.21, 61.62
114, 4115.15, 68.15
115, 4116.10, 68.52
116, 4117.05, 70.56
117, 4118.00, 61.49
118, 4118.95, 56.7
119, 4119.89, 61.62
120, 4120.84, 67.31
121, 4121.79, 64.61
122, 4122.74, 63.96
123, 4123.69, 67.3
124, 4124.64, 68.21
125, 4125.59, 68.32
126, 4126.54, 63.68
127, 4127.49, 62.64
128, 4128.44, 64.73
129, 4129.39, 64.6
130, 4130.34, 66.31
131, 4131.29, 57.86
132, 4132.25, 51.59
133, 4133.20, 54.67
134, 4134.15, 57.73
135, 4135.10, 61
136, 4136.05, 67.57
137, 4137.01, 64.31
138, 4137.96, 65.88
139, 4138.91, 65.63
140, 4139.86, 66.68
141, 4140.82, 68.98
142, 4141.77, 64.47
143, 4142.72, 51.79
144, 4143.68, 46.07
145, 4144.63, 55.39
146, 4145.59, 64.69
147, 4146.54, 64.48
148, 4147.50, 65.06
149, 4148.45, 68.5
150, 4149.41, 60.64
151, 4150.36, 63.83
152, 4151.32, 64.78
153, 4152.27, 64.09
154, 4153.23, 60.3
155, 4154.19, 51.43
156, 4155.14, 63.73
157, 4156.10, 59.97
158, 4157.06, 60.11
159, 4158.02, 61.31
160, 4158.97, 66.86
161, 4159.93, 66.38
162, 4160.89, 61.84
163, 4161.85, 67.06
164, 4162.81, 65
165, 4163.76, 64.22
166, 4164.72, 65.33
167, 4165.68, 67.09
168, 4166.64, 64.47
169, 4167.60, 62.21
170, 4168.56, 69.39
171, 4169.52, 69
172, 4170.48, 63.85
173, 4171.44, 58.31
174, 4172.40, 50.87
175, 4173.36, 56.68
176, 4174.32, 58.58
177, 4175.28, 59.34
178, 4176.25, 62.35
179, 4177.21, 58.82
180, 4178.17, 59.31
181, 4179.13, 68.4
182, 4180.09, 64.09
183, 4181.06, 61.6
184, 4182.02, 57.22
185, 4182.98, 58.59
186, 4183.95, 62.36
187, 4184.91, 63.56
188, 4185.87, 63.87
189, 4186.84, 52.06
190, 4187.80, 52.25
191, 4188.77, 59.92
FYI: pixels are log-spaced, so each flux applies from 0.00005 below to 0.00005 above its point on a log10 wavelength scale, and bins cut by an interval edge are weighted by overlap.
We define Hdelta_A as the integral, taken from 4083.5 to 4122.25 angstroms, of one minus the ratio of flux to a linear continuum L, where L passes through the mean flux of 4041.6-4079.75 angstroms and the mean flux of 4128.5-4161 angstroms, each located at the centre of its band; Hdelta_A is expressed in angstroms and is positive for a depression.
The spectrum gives -2.21 angstroms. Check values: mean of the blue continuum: 57.2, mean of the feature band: 62.8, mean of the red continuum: 61.8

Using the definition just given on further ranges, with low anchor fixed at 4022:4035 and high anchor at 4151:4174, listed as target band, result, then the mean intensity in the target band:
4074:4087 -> 0.0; 59.4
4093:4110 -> 0.3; 59.3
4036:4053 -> -0.4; 59.7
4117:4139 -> -0.6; 63.1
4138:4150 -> 0.0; 62.1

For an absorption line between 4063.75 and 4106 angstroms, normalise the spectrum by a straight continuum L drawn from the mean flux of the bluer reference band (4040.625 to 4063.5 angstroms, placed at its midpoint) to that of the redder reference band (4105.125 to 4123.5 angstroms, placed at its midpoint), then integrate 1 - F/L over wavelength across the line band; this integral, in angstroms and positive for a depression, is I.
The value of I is 1.14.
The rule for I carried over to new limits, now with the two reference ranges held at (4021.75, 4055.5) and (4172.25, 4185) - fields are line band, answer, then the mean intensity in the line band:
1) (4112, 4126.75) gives -1.4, 65.5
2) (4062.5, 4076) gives 0.7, 56.1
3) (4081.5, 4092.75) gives -1.3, 66.4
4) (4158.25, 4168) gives -0.8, 65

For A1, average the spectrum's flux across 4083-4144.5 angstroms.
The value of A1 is 62.6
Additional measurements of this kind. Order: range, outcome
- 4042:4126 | 60.4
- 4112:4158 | 62.8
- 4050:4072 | 58.2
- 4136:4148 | 62.2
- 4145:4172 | 63.6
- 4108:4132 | 64.5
